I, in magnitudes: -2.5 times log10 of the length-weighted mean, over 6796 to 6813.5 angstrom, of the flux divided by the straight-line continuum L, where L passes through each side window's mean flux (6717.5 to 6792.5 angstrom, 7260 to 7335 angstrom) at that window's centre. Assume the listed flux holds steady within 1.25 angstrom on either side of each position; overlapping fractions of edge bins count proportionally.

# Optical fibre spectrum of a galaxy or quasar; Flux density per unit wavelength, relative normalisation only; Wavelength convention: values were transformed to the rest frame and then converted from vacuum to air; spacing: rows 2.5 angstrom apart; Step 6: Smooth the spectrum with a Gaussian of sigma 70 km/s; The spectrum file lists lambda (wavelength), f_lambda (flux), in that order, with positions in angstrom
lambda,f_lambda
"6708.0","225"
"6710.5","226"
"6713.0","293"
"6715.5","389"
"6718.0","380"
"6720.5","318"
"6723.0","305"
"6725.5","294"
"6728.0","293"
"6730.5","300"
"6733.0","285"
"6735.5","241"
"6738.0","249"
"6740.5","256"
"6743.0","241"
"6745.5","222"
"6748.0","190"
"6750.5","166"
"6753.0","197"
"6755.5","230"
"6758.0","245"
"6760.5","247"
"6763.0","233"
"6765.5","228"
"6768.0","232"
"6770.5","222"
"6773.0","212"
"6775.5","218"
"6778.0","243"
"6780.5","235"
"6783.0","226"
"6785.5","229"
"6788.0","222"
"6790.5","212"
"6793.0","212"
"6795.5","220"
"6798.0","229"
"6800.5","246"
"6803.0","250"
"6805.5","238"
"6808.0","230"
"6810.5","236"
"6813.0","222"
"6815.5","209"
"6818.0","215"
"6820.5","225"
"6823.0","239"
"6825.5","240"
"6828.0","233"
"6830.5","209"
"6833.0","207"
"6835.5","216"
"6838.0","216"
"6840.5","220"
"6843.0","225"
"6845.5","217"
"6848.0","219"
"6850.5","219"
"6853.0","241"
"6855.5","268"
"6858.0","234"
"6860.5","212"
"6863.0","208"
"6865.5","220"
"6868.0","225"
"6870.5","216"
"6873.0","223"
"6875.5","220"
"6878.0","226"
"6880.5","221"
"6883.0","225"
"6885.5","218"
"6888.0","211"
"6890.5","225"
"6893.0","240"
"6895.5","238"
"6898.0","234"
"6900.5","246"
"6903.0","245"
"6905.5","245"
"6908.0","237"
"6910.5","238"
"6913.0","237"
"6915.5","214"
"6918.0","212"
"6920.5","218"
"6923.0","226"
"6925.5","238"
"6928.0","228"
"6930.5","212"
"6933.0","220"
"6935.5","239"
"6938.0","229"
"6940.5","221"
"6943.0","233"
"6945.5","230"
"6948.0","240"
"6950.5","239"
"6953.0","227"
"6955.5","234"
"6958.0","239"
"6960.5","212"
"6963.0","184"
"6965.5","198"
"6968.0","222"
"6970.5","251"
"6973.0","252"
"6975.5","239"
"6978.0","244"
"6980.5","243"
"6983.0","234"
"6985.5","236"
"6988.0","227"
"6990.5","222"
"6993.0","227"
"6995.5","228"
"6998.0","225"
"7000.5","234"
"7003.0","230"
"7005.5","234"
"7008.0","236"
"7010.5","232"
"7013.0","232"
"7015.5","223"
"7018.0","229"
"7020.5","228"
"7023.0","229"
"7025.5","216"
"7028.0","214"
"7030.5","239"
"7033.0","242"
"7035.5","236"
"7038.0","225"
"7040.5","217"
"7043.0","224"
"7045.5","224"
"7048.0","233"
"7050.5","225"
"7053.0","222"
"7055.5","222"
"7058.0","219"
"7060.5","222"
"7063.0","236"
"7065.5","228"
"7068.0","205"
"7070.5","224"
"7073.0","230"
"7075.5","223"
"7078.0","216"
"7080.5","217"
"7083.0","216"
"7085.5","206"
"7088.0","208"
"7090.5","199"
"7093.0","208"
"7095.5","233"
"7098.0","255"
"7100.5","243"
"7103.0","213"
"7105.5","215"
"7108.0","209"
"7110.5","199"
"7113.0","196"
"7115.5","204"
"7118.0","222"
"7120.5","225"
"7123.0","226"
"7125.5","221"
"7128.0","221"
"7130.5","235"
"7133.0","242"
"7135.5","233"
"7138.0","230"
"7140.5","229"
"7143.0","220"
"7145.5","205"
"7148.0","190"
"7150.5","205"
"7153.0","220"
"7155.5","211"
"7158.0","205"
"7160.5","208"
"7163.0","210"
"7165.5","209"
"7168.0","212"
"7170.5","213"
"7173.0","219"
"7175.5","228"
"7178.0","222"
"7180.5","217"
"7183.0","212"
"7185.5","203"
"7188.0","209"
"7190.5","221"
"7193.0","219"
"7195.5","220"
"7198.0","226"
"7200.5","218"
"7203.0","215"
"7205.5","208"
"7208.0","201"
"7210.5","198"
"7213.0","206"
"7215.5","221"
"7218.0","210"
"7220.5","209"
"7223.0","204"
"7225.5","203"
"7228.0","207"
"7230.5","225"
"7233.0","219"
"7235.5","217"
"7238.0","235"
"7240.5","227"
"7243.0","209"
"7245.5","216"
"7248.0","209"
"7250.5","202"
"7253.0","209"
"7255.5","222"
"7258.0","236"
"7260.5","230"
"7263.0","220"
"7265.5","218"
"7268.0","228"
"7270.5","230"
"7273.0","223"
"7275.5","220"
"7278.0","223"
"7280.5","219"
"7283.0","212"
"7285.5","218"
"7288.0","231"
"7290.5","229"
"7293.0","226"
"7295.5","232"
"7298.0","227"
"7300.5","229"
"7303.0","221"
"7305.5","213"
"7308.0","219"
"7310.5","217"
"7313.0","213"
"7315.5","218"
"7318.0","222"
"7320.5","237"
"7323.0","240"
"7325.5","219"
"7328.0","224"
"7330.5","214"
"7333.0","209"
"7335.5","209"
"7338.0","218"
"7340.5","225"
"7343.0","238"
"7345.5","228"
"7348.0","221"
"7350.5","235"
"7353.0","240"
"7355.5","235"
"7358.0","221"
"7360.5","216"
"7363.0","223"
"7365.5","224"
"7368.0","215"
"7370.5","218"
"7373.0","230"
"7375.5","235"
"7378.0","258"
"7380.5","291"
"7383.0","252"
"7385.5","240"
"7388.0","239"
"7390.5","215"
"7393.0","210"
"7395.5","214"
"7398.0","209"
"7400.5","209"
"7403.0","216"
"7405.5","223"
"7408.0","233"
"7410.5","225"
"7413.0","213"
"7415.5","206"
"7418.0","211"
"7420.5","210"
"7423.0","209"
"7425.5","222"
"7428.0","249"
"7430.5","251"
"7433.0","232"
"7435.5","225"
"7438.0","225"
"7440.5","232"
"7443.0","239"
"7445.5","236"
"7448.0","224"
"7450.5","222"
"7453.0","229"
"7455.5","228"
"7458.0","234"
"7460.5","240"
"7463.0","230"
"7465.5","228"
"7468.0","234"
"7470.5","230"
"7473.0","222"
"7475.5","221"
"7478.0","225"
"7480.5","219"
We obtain 0.03 mag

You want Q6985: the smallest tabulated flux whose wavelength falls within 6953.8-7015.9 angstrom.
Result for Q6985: 184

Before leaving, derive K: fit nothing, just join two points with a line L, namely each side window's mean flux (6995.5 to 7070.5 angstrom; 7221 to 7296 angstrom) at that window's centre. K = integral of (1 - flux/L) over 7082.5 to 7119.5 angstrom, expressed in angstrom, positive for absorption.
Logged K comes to 1.58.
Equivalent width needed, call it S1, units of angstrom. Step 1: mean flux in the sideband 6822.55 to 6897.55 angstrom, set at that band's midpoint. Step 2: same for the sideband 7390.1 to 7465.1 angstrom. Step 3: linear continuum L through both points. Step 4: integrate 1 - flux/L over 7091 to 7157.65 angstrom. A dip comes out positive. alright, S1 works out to 1.5 angstrom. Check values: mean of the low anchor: 224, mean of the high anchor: 224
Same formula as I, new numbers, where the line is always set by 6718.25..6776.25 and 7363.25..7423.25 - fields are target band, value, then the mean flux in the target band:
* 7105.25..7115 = 0.16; 204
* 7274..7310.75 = 0.03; 223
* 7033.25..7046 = 0.05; 227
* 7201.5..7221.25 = 0.11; 209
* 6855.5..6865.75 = 0.09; 224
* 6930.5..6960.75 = 0.05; 230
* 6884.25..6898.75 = 0.07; 227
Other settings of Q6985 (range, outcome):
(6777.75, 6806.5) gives 212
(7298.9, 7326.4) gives 213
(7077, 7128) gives 196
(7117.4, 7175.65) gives 190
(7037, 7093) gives 199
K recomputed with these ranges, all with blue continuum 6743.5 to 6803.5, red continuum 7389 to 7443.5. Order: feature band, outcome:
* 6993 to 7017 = -0.8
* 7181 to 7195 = 0.6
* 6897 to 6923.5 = -1.1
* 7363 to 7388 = -2.0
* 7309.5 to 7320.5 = 0.1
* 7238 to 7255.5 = 0.6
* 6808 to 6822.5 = 0.0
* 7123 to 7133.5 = -0.3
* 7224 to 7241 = 0.3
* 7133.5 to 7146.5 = -0.1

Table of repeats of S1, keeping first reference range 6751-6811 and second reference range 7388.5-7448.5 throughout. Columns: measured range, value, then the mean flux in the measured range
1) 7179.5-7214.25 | 1.9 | 212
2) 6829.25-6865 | 0.8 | 222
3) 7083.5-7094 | 0.9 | 206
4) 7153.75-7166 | 0.9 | 209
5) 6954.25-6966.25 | 0.7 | 214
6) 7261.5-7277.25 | 0.0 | 223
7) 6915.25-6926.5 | 0.2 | 222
